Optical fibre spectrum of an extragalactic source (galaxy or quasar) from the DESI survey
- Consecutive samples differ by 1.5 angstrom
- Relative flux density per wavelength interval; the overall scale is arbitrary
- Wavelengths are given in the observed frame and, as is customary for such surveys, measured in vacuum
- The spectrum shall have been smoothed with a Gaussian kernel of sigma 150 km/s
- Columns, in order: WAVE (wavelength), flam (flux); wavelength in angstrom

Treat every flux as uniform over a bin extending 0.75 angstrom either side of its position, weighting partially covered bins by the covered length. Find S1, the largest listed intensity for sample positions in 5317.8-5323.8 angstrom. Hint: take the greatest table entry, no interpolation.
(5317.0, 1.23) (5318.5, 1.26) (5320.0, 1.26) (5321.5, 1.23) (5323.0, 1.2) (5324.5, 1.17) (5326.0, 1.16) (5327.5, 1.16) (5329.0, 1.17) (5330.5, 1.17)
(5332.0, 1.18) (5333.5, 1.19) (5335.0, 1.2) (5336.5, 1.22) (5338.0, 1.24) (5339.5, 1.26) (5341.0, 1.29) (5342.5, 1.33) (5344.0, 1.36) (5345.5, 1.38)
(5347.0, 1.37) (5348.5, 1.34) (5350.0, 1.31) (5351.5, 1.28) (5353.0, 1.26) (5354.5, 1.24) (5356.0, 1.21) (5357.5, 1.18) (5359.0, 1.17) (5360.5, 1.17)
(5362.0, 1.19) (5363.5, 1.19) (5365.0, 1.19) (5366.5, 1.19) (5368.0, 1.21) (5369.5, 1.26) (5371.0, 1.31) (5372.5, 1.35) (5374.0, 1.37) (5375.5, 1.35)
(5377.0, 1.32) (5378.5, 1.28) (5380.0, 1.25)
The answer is 1.26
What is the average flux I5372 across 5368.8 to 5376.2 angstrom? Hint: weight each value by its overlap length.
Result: 1.33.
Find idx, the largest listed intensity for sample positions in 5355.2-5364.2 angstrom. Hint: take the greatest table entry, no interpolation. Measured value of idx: 1.21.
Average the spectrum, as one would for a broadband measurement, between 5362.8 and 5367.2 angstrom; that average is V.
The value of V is 1.19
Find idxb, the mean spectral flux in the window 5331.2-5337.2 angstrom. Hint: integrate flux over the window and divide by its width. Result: 1.2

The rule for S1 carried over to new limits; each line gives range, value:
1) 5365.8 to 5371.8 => 1.31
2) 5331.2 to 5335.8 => 1.2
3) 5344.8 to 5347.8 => 1.38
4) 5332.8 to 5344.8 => 1.36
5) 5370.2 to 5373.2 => 1.35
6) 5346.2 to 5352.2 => 1.37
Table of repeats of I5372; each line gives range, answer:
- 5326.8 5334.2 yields 1.17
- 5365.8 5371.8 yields 1.24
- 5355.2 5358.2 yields 1.2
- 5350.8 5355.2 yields 1.26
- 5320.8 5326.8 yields 1.19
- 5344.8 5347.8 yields 1.37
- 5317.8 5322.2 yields 1.25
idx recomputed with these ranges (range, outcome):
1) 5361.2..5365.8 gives 1.19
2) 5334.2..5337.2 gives 1.22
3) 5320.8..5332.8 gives 1.23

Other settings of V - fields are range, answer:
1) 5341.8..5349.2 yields 1.36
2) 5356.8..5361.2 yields 1.17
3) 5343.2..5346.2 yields 1.37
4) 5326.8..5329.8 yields 1.17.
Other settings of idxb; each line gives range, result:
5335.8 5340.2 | 1.24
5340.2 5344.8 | 1.33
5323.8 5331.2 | 1.17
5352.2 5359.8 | 1.21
